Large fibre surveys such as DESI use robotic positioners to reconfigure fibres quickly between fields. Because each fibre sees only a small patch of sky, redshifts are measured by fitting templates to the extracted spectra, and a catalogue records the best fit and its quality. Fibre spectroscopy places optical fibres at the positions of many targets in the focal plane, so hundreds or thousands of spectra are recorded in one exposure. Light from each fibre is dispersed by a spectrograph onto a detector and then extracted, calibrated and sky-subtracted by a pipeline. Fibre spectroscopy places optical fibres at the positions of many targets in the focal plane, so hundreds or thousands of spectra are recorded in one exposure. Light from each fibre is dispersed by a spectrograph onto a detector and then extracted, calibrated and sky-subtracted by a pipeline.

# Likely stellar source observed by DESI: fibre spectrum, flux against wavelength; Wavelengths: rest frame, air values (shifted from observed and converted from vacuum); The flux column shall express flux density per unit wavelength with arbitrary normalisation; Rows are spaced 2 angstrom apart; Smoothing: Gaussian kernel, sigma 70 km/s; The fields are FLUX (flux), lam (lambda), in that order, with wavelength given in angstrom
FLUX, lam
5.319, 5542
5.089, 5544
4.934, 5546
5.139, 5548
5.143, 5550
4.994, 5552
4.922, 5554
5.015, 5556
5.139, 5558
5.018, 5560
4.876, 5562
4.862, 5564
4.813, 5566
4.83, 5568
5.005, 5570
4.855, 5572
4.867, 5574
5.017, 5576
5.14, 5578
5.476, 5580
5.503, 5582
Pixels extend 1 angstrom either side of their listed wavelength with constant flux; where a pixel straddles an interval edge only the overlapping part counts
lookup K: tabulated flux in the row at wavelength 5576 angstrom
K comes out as 5.017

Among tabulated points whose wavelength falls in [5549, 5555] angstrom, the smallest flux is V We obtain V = 4.922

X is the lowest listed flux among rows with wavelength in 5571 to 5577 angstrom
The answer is 4.855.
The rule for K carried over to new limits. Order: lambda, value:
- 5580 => 5.476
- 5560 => 5.018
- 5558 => 5.139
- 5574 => 4.867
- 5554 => 4.922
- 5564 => 4.862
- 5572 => 4.855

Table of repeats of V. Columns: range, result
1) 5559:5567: 4.813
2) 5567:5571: 4.83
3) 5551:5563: 4.876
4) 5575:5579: 5.017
